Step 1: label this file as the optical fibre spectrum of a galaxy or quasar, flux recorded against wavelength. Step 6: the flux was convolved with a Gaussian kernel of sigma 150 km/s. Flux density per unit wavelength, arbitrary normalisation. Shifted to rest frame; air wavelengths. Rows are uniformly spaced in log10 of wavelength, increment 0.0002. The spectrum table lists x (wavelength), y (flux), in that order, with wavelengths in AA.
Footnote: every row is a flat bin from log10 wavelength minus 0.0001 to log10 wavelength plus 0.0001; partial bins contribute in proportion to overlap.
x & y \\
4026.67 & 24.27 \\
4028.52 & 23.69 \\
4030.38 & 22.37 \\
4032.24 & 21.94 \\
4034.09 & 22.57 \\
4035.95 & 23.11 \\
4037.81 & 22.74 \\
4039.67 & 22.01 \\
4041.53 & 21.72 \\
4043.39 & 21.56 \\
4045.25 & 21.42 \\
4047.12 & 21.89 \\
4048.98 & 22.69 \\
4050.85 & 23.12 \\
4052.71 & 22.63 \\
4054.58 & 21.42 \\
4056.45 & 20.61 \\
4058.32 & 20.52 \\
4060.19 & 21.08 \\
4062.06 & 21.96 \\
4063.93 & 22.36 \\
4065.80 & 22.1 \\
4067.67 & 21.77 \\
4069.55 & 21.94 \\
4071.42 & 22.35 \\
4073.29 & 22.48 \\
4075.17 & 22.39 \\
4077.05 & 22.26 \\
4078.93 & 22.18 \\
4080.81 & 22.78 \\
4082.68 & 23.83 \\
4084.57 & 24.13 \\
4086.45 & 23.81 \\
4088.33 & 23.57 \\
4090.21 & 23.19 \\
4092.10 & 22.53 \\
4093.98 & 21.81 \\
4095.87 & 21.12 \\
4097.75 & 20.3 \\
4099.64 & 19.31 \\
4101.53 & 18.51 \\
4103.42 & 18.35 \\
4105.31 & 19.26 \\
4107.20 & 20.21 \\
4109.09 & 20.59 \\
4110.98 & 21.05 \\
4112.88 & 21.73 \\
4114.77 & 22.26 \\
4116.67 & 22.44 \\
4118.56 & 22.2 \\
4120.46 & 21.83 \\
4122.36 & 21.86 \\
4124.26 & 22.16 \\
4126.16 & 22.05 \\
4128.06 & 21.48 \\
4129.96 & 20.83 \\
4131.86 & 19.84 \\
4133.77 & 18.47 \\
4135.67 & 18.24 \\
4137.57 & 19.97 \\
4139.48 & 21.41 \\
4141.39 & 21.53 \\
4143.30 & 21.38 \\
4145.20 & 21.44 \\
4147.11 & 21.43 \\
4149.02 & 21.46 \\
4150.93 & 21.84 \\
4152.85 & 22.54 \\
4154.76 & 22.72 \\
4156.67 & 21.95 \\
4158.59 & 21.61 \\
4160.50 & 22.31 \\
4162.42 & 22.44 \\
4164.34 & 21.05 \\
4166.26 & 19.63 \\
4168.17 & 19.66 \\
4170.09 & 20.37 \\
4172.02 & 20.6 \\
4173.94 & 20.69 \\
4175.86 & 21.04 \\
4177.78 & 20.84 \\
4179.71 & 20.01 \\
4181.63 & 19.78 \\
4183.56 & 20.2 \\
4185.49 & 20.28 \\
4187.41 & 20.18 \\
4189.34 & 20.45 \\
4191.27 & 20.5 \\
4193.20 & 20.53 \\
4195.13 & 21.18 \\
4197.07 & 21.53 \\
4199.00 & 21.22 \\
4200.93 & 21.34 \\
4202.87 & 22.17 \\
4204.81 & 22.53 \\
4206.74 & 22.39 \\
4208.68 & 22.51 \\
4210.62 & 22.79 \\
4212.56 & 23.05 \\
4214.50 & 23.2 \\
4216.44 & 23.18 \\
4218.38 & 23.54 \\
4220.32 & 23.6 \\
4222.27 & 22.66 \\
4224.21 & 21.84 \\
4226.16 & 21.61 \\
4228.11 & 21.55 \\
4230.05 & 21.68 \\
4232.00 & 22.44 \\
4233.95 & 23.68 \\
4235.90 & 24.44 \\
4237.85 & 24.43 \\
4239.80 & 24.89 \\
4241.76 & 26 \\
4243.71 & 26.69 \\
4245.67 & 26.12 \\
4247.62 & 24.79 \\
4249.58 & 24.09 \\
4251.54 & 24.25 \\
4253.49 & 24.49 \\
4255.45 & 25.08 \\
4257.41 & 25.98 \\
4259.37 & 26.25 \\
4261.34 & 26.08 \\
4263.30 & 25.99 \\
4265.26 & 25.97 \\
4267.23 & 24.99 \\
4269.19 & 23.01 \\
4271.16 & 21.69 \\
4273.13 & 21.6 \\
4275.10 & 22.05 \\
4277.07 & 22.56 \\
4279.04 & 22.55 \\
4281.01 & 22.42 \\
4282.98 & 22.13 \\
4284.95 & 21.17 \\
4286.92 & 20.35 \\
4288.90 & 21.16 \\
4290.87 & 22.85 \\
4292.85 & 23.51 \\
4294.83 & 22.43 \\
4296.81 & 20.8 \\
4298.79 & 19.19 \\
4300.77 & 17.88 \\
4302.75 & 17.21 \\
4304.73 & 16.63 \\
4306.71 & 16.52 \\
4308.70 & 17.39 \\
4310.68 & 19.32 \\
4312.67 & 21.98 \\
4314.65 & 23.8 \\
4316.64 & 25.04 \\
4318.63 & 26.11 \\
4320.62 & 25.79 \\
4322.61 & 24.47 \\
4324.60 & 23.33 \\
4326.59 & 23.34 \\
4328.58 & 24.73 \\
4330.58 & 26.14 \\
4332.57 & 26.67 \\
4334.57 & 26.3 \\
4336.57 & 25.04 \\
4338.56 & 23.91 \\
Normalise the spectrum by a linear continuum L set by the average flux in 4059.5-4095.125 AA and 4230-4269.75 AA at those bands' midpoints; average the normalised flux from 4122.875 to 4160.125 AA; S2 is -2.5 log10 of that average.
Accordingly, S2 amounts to 0.11 mag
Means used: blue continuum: 22.6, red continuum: 24.9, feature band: 21.2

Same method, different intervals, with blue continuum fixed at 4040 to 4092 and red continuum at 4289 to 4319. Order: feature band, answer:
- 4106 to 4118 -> 0.030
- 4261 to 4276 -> -0.145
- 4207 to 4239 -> -0.084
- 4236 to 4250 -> -0.199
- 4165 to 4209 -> 0.031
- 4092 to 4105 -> 0.102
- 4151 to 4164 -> -0.026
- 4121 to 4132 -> 0.018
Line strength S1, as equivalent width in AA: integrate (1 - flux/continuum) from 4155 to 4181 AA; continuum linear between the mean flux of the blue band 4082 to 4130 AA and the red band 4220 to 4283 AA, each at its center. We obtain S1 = 1.8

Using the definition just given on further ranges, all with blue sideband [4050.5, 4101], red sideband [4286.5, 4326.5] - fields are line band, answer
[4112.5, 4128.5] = -0.1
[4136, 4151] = 0.5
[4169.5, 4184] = 0.9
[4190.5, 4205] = 0.2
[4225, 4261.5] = -4.8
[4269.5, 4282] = -0.4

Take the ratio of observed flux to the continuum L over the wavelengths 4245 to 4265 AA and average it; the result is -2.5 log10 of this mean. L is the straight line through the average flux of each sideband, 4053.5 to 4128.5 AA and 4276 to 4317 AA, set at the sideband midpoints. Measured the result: -0.21 mag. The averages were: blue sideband 21.7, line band 25.3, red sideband 20.7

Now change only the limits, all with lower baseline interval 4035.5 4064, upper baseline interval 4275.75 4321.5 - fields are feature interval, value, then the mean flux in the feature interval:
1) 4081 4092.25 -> -0.08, 23.5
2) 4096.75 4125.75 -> 0.05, 20.8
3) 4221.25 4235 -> -0.04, 22.2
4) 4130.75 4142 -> 0.09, 19.9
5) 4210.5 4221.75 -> -0.09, 23.2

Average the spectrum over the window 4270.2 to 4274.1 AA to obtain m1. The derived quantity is 21.6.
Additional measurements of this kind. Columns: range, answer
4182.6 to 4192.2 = 20.3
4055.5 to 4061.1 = 20.7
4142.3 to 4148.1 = 21.4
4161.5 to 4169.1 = 20.7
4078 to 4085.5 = 23.2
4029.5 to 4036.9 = 22.5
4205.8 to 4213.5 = 22.7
